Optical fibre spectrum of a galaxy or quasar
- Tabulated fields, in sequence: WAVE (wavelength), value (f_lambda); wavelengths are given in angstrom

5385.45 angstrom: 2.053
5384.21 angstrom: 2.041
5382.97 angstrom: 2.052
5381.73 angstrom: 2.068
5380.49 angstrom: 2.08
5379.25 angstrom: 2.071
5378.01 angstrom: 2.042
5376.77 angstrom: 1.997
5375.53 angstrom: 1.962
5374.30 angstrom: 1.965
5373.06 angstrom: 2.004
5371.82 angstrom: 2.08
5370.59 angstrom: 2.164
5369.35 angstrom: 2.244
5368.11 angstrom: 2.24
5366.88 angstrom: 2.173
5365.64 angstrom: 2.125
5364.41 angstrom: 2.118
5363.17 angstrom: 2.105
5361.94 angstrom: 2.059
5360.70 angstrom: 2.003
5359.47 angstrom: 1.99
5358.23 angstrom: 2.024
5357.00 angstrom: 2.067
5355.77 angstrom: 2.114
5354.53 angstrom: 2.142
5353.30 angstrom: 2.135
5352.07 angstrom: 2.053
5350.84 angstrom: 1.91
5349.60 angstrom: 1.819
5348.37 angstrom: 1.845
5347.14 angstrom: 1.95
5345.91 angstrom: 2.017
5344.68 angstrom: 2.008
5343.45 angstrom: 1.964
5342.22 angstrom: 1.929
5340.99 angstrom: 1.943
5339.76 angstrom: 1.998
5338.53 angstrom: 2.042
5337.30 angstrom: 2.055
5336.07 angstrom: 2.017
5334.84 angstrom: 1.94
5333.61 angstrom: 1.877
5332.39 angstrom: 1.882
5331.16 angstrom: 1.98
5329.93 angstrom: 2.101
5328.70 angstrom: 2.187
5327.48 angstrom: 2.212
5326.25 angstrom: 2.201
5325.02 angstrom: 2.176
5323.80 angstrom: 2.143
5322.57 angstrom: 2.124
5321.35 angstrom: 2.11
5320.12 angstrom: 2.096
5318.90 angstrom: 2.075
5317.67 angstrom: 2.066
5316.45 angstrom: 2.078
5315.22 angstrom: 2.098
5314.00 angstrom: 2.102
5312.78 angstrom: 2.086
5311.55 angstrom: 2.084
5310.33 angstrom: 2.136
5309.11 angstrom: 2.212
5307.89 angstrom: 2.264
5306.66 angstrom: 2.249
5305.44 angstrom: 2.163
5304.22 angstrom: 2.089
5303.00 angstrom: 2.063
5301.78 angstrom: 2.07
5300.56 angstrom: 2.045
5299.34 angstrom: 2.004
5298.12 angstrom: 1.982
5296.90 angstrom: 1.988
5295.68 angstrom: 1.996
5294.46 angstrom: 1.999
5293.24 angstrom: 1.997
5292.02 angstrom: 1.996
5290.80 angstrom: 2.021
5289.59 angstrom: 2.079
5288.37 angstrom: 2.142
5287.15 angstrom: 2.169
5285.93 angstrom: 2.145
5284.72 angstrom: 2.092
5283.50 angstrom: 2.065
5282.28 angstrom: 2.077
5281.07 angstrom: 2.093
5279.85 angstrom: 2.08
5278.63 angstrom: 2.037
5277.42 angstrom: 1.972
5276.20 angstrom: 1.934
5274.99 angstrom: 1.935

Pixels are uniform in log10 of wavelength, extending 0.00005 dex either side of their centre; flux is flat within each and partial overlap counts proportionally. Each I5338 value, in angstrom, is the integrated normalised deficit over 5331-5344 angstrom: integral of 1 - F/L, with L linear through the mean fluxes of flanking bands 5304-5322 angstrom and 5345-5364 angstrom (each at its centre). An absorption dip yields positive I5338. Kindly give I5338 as 0.6 angstrom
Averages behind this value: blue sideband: 2.13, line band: 1.97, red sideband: 2.02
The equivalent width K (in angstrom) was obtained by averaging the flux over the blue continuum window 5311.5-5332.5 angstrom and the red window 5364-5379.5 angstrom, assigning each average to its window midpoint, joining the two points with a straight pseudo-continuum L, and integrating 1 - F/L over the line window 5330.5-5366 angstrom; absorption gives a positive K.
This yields 1.6 angstrom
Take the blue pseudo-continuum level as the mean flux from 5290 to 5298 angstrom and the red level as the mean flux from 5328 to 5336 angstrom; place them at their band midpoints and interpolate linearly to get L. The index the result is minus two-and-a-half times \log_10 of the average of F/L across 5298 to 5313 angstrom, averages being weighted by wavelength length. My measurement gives -0.06 mag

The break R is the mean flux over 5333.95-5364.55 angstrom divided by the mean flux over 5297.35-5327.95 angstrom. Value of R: 0.95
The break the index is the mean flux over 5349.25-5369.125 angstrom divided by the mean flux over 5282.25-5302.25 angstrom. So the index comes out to 1.01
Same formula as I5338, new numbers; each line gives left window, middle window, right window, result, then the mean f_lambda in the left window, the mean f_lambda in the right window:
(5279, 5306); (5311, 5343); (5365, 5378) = 0.22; 2.06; 2.09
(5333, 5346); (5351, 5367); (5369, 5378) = -0.44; 1.98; 2.05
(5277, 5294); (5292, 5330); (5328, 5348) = -1.30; 2.07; 1.99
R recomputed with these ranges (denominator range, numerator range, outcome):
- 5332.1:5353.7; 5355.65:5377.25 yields 1.06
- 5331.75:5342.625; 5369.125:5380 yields 1.04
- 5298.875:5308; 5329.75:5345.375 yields 0.94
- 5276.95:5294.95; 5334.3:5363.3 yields 0.97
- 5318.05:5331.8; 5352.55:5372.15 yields 0.99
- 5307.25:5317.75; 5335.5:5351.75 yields 0.92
